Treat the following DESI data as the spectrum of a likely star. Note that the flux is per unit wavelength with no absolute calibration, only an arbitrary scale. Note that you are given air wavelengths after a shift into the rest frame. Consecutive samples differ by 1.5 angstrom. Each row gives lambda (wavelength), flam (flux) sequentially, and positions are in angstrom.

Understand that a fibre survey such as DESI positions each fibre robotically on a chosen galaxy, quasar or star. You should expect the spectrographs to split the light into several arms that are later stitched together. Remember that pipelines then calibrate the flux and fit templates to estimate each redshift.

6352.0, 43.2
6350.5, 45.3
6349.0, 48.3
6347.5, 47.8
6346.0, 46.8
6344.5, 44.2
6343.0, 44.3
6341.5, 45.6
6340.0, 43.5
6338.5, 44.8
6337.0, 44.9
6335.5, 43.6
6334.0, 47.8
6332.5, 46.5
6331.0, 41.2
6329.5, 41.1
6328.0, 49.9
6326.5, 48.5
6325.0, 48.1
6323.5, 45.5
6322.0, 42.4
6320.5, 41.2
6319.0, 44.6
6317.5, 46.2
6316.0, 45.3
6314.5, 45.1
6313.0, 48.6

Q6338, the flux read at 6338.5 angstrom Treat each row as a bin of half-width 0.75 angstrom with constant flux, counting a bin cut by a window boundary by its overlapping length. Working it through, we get 44.8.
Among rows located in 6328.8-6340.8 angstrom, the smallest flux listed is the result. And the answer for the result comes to 41.1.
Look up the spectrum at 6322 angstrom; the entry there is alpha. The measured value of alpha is 42.4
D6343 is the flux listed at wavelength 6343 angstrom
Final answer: 44.3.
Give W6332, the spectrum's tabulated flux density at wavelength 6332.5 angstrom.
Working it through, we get 46.5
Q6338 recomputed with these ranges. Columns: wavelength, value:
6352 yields 43.2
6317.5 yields 46.2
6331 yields 41.2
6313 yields 48.6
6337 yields 44.9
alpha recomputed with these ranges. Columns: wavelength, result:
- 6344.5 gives 44.2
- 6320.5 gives 41.2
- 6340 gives 43.5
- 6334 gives 47.8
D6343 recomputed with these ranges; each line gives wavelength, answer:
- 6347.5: 47.8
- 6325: 48.1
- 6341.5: 45.6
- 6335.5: 43.6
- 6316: 45.3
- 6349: 48.3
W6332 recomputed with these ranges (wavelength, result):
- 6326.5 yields 48.5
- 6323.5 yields 45.5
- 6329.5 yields 41.1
